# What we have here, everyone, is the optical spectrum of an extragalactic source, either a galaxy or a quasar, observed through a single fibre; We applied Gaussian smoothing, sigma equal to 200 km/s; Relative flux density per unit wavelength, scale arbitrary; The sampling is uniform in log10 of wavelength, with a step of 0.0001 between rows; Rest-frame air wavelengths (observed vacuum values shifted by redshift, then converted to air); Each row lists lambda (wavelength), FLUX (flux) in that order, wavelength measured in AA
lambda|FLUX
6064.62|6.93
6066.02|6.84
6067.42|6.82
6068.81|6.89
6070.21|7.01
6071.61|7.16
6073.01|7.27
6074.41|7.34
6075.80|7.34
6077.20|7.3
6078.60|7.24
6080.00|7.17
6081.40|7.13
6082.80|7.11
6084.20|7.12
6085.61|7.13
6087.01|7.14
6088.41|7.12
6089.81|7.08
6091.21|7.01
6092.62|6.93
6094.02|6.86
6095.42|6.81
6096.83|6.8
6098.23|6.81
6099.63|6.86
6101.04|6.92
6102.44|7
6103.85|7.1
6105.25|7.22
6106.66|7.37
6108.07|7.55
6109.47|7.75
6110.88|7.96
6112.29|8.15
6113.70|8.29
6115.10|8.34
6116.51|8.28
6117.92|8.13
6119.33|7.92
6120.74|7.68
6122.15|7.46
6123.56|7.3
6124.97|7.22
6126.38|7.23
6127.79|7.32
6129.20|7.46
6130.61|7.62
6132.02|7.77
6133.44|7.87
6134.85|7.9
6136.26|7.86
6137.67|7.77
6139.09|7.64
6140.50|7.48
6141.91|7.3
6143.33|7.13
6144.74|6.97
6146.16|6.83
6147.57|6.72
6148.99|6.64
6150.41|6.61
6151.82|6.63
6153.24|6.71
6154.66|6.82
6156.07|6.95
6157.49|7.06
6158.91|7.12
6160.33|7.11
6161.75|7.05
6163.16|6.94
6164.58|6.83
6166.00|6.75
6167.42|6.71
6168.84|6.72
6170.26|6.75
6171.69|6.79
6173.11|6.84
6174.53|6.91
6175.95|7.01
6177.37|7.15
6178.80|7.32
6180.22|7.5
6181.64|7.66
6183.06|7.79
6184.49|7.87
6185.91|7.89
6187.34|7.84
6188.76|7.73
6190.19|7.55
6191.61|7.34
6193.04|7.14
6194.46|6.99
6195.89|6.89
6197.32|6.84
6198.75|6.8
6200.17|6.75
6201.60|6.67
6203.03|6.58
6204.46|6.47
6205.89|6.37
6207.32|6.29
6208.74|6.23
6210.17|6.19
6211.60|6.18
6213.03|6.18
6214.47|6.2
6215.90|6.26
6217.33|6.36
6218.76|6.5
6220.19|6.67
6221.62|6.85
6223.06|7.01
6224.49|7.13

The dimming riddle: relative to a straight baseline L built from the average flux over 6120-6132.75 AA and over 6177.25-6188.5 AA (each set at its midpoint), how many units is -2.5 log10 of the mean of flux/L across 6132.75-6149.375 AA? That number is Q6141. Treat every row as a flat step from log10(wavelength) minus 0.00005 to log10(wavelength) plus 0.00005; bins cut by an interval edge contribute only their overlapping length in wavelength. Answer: 0.02 mag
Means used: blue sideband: 7.45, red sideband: 7.66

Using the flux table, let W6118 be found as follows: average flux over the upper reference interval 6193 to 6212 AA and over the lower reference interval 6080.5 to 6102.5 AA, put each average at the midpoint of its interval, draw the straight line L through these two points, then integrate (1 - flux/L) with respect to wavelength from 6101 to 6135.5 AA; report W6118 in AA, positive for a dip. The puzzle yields -3.8 AA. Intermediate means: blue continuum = 6.99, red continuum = 6.59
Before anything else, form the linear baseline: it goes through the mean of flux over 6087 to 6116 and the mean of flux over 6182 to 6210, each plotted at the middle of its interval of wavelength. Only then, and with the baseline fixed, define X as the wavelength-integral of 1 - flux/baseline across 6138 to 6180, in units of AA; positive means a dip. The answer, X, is 1.1 AA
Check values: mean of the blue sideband 7.3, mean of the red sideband 7.05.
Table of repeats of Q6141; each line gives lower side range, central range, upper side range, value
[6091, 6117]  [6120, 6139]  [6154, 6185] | -0.047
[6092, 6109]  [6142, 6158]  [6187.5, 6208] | 0.021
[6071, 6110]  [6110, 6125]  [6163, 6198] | -0.110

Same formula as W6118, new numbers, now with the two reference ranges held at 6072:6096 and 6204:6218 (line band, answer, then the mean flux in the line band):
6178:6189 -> -2.1 AA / 7.69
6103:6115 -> -1.3 AA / 7.7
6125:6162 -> -2.7 AA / 7.22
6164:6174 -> -0.3 AA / 6.77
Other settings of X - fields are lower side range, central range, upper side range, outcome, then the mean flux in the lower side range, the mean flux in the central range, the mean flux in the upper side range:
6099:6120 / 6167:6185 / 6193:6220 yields -0.76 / 7.66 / 7.15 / 6.51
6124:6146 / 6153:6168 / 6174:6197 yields 1.05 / 7.48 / 6.92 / 7.41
